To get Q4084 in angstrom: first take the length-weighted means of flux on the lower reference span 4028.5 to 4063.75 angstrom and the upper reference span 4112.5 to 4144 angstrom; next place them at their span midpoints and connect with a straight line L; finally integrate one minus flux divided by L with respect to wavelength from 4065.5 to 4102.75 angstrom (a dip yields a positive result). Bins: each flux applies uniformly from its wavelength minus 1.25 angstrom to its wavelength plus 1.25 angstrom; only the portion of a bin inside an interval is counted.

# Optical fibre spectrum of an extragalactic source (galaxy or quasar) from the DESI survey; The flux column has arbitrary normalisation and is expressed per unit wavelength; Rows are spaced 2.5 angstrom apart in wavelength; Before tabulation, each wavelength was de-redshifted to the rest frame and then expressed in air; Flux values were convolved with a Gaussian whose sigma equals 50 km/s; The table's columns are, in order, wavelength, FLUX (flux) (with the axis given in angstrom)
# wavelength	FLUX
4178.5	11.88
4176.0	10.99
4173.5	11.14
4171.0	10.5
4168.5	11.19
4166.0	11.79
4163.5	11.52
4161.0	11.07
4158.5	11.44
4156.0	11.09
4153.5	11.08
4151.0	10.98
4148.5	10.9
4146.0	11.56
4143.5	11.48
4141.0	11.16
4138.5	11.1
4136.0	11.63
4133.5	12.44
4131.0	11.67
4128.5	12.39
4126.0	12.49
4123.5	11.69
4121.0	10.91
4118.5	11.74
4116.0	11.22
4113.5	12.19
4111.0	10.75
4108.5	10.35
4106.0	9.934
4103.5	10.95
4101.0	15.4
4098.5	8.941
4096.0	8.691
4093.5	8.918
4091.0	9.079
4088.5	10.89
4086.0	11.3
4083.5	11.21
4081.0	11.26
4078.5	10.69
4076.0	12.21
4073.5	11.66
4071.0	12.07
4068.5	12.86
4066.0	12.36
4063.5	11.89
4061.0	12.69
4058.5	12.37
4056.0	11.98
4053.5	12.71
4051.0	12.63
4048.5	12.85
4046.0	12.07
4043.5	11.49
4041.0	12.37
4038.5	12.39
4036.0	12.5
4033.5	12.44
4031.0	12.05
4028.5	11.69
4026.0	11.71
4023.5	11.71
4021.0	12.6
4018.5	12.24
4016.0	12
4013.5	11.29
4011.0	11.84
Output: 2.7 angstrom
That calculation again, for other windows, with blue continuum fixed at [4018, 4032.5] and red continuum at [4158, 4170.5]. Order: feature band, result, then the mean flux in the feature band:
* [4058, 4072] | -0.68 angstrom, 12.4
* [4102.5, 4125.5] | 0.89 angstrom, 11.1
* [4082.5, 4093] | 1.09 angstrom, 10.5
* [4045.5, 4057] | -0.59 angstrom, 12.5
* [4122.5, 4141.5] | -0.58 angstrom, 11.8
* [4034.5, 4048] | -0.32 angstrom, 12.2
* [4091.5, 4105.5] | 1.42 angstrom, 10.5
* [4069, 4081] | 0.07 angstrom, 11.7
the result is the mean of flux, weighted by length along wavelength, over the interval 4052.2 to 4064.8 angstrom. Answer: 12.3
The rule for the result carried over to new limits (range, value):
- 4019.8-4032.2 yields 11.9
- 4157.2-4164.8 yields 11.3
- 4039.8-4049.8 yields 12.2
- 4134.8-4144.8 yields 11.3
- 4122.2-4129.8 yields 12.2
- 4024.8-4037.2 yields 12.1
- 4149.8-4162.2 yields 11.1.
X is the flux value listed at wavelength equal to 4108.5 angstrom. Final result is 10.35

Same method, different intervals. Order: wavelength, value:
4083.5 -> 11.21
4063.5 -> 11.89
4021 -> 12.6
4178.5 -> 11.88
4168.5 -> 11.19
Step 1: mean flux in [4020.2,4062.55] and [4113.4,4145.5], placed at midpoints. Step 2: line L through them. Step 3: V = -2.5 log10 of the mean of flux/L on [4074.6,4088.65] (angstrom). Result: 0.06 mag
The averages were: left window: 12.2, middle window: 11.3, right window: 11.7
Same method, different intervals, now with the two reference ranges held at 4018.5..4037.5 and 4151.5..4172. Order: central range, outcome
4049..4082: -0.02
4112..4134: -0.03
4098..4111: 0.04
